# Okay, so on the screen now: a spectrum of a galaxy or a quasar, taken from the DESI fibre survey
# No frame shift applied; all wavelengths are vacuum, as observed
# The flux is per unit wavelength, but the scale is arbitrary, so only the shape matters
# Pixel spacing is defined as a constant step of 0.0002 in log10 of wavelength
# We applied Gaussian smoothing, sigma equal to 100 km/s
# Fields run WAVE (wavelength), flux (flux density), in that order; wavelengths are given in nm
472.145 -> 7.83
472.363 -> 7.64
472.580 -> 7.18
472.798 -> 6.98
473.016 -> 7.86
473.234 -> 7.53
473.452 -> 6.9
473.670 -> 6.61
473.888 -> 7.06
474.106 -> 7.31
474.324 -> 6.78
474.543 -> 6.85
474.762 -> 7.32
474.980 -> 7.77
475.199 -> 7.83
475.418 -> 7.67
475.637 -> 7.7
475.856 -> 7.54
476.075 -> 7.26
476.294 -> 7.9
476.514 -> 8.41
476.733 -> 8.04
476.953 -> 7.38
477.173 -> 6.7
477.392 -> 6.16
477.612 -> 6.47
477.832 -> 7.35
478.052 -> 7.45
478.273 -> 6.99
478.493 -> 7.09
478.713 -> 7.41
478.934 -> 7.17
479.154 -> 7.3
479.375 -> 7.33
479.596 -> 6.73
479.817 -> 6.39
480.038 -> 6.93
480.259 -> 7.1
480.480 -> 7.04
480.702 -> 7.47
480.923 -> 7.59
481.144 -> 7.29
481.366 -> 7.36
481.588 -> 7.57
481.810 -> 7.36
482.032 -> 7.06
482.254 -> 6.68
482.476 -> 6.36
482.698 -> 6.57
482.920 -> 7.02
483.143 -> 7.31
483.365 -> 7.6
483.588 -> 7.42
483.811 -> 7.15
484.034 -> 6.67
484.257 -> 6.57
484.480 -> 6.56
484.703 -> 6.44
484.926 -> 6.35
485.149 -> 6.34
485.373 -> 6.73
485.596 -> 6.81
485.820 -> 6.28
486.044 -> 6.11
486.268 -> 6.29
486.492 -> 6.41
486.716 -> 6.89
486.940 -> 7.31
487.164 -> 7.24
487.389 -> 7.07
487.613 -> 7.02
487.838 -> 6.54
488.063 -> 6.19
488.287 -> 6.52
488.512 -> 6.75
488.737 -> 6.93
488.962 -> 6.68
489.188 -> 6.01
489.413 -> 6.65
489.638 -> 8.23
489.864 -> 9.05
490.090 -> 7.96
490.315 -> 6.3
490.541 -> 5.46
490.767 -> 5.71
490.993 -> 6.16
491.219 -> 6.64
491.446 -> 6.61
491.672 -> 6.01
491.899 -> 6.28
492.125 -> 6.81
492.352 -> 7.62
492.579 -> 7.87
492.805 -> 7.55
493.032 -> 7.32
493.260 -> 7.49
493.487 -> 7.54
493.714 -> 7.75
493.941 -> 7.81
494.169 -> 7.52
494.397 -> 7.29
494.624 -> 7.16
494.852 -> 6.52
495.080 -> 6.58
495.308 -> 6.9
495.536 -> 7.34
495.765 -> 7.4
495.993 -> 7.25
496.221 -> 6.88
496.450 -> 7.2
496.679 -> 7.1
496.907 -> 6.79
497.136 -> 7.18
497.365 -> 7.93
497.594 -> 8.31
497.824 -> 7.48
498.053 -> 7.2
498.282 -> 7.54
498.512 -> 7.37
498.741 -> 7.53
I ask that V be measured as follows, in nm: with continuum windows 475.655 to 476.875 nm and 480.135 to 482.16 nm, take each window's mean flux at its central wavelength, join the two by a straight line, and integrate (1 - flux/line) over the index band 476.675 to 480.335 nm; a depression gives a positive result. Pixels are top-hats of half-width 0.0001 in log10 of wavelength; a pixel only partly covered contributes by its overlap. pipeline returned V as 0.26 nm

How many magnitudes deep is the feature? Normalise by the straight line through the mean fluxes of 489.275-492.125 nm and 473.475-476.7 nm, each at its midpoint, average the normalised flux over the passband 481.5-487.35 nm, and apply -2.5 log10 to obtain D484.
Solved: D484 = 0.03 mag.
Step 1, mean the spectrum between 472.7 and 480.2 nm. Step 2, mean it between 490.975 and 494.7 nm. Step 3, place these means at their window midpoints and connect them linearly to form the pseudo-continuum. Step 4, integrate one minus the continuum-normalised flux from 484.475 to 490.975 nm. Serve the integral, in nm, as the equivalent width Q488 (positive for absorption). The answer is 0.43 nm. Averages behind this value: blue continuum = 7.24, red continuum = 7.17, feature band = 6.71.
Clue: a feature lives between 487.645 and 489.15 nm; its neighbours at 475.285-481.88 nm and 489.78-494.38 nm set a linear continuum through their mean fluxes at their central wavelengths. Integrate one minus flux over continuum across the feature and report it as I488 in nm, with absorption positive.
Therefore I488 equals 0.111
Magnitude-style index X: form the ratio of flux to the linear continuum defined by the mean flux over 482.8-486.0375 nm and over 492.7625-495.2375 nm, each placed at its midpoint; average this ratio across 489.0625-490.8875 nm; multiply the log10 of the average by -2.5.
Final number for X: 0.026 mag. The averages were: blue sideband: 6.78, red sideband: 7.31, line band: 6.92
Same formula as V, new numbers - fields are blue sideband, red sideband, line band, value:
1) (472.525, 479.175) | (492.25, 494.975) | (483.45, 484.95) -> 0.12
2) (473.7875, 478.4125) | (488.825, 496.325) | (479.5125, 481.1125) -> 0.04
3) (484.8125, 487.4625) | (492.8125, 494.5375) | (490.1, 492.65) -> 0.26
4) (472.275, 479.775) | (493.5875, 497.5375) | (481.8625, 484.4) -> 0.11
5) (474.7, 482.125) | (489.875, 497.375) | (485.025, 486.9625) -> 0.17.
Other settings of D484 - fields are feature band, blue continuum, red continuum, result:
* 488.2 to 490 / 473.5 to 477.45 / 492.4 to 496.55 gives 0.03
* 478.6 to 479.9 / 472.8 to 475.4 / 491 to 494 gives 0.02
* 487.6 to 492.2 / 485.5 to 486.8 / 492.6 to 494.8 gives 0.04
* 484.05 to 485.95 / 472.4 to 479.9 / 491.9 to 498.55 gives 0.12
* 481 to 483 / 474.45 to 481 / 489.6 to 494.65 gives 0.03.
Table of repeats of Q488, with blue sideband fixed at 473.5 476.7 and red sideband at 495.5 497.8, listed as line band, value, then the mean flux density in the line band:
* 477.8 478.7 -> 0.02 nm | 7.23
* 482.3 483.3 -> 0.08 nm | 6.85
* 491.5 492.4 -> 0.09 nm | 6.61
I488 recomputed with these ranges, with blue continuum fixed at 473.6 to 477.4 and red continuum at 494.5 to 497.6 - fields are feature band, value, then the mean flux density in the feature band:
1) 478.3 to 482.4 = 0.103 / 7.15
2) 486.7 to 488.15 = 0.068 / 6.91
